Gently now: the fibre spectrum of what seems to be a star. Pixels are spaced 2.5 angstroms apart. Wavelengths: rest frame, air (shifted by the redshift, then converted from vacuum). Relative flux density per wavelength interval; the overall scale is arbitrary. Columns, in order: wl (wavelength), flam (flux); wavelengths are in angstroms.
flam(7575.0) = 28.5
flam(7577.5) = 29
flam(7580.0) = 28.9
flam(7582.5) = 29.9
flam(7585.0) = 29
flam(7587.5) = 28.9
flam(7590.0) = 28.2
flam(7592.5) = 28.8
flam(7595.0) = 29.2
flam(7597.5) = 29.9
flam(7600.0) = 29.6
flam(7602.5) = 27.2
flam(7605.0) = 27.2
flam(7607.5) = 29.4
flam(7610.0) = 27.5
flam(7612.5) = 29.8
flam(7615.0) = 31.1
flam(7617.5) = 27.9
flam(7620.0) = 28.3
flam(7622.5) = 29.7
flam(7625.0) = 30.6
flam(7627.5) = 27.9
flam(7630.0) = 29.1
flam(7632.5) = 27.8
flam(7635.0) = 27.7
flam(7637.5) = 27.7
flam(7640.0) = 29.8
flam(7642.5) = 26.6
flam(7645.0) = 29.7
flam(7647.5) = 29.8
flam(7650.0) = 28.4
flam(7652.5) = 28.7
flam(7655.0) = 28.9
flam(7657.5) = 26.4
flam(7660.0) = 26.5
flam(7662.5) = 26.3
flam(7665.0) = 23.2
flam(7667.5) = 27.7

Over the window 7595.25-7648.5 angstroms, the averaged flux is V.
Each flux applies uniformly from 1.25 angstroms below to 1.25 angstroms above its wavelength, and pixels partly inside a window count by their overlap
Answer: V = 28.8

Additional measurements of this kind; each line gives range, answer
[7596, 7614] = 28.7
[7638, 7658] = 28.6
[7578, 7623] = 28.9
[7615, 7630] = 29.1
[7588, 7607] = 28.6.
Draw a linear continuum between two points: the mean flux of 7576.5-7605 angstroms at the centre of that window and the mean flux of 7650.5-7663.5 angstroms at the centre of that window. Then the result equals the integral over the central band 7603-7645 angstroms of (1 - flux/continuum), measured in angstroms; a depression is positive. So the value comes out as -0.7 angstroms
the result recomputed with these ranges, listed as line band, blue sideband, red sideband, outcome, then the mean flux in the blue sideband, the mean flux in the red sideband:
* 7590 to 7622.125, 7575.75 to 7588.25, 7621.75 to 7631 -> 0.4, 29.1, 29.3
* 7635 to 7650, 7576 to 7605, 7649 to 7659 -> -0.2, 28.9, 28.1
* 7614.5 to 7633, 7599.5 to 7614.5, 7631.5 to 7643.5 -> -0.5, 28.5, 28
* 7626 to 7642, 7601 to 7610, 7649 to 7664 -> -0.4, 27.9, 27.4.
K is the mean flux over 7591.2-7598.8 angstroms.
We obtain 29.3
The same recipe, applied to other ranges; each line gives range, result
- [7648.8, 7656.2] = 28.7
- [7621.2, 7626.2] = 30.1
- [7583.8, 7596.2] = 28.8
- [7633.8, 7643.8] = 28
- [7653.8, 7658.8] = 27.6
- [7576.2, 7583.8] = 29.3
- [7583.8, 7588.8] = 28.9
